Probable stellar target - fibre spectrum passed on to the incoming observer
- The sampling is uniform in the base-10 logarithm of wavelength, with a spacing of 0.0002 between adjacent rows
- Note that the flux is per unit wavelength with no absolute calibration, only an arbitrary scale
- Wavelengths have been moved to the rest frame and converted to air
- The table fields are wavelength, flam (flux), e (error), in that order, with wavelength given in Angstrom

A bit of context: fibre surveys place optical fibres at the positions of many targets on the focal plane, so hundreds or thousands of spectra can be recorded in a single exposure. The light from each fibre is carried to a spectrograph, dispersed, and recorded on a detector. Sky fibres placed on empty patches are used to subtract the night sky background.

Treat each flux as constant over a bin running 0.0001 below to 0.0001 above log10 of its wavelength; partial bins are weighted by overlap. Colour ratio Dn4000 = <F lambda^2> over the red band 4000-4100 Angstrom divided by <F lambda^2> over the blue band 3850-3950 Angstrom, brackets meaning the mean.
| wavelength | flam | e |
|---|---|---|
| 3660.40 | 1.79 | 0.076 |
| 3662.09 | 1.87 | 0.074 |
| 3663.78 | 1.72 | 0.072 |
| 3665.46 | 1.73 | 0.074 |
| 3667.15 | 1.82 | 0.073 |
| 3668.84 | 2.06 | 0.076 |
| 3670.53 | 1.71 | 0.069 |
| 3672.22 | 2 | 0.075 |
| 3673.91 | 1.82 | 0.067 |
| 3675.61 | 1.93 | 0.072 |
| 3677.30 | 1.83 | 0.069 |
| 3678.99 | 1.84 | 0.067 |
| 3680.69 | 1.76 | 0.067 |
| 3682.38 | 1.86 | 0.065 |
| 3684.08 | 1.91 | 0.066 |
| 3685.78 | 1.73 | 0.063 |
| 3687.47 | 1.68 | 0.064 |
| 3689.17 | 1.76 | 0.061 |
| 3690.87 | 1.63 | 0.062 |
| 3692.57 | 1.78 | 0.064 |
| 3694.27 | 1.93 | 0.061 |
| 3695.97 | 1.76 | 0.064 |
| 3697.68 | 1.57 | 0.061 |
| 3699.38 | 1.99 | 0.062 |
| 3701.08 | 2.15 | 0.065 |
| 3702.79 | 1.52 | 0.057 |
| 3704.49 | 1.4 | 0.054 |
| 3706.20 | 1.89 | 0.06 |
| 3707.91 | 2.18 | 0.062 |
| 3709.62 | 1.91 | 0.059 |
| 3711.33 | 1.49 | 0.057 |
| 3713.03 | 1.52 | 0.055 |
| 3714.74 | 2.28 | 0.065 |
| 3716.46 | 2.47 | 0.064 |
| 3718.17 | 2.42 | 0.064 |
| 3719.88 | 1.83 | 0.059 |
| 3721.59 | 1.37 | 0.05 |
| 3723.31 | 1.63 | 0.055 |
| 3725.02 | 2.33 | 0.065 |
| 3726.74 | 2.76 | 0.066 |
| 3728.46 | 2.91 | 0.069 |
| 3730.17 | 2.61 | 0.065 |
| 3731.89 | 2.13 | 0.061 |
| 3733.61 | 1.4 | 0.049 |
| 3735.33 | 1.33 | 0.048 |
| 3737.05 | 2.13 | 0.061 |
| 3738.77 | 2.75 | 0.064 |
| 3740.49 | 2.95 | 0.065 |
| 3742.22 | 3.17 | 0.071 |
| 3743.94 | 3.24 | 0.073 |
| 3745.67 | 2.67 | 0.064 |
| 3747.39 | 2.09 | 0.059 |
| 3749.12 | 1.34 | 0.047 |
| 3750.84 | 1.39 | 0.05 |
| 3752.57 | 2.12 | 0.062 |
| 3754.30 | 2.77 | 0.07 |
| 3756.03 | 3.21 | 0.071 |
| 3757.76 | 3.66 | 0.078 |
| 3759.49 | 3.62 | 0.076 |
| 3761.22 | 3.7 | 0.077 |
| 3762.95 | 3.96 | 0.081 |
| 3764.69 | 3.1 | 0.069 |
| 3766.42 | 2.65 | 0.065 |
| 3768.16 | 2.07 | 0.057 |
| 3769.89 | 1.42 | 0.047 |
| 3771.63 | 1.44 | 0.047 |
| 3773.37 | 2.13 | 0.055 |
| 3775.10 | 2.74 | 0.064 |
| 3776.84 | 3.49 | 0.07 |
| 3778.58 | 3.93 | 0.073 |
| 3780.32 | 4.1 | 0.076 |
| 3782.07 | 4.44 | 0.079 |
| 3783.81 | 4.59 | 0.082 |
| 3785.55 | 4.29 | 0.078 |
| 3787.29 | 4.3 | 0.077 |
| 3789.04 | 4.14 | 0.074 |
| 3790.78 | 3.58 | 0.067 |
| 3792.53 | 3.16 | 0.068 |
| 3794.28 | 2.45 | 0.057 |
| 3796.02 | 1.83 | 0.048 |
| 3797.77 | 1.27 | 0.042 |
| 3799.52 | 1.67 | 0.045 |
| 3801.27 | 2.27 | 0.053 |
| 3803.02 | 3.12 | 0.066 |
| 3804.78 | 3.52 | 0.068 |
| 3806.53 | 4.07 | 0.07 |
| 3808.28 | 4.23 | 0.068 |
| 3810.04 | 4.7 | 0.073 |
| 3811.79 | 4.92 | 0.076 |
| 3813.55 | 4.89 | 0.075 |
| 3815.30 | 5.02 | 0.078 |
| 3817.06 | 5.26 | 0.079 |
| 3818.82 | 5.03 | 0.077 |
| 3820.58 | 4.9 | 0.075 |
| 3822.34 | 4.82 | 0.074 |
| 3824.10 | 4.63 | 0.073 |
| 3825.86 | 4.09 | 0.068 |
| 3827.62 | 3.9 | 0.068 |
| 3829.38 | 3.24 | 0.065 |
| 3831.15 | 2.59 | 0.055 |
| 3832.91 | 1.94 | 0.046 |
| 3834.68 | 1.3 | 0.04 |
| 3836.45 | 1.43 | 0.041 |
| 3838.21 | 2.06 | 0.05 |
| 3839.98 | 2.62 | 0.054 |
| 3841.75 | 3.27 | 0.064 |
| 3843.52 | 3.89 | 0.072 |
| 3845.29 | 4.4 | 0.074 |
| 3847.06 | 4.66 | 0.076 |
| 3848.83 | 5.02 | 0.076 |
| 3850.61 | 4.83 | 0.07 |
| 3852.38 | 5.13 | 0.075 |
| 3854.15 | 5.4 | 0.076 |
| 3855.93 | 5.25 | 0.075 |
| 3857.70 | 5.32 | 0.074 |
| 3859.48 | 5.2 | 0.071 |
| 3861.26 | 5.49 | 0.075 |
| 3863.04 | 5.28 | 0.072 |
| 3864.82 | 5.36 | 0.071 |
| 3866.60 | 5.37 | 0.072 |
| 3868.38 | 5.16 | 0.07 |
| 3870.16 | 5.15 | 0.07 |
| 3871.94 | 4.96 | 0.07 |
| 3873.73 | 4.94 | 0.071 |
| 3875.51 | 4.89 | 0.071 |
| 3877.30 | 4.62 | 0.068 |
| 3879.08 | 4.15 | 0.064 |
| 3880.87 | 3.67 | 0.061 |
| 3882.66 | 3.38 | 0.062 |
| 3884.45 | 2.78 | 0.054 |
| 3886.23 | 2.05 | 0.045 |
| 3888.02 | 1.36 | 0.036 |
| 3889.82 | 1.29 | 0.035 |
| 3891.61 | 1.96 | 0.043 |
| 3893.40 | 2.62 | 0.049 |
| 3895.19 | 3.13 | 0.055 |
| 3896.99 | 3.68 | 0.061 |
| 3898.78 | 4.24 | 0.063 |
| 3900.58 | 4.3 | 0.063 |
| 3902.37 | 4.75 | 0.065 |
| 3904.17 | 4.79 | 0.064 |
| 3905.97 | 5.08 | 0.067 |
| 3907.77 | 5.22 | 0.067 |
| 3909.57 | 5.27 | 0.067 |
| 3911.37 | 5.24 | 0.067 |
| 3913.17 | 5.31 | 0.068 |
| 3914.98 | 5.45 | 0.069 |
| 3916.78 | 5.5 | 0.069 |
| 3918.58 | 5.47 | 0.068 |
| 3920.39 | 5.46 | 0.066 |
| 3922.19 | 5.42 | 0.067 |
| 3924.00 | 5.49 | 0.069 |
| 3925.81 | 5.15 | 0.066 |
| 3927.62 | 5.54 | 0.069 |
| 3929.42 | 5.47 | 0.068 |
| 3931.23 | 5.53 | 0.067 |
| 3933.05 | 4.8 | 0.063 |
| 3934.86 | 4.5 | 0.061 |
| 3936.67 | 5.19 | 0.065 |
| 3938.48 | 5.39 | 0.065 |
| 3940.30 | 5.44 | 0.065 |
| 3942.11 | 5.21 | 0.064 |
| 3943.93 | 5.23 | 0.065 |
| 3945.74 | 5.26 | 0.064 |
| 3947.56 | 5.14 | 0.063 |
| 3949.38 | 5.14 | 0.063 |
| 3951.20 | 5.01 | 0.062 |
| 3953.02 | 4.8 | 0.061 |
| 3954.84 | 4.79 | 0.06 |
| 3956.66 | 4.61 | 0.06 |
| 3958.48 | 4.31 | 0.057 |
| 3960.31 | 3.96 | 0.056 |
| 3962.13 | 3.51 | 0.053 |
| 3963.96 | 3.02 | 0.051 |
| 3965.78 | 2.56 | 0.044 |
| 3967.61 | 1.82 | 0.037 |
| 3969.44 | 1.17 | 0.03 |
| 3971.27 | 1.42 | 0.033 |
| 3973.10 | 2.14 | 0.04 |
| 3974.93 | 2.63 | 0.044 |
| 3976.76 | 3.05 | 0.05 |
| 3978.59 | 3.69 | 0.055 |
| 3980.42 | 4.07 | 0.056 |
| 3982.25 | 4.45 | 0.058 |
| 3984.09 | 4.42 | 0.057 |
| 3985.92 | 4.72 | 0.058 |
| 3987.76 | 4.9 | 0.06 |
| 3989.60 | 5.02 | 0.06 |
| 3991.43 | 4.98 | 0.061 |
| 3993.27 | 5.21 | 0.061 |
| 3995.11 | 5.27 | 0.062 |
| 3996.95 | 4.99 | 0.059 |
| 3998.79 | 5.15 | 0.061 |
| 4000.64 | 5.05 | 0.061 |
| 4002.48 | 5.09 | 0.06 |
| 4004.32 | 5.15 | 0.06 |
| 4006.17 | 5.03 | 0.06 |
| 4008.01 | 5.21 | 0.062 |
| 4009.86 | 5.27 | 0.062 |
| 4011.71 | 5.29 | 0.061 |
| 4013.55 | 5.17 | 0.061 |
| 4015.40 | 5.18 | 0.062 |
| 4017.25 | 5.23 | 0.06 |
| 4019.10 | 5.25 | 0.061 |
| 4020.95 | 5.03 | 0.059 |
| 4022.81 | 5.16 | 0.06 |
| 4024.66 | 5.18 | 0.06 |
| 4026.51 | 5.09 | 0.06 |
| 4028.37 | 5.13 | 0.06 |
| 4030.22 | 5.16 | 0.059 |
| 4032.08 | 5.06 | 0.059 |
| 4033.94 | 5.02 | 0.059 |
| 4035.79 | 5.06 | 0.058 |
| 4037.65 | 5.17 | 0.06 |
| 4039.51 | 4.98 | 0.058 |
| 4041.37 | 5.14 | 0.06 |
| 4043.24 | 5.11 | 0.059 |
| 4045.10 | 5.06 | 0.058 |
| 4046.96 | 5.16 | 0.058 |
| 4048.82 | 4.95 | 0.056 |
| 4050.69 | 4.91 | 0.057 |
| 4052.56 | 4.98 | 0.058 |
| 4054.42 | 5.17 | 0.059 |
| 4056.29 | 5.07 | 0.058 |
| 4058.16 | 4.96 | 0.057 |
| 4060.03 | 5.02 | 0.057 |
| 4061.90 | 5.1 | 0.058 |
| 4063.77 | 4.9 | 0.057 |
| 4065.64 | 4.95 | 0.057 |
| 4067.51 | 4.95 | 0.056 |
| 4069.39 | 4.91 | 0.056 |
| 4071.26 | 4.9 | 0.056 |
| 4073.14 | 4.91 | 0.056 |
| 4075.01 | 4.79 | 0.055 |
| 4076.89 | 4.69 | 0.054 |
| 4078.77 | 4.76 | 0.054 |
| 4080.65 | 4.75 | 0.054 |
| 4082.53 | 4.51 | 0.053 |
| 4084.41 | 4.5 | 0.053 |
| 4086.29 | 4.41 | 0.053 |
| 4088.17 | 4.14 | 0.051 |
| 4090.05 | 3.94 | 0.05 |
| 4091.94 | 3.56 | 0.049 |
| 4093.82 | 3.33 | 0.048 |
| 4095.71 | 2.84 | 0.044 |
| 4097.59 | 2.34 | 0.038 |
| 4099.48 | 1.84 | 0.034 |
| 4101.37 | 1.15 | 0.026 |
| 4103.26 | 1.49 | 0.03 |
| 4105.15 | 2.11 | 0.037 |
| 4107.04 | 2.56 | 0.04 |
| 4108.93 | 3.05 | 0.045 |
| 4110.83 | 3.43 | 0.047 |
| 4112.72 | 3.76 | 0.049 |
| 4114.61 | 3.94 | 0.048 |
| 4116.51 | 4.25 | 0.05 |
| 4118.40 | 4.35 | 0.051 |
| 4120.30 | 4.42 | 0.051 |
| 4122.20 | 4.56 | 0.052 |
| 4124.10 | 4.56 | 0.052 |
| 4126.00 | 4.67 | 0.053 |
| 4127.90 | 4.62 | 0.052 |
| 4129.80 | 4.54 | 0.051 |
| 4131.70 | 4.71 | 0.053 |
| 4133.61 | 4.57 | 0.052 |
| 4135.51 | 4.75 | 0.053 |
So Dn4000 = 1.10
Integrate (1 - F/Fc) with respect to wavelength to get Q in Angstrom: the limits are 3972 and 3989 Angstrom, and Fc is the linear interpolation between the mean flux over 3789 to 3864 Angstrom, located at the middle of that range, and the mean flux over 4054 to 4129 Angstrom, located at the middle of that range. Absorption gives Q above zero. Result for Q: 0.78 Angstrom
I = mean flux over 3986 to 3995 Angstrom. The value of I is 5.02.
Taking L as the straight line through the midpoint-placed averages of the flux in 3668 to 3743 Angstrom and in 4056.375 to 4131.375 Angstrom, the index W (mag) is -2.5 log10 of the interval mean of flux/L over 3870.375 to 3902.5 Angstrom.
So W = -0.19 mag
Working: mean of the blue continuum 1.98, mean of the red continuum 4.03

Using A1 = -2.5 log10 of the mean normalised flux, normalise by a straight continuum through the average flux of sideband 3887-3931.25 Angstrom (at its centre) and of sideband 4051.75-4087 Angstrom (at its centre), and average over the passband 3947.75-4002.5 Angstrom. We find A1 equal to 0.15 mag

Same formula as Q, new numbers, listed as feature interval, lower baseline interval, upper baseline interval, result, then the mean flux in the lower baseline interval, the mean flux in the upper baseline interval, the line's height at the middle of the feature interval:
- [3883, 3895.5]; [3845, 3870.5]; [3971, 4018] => 7.1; 5.15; 4.57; 5.02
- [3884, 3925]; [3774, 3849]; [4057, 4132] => -4.8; 3.6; 4.02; 3.74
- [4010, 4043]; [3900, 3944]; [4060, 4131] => -5.0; 5.21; 3.97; 4.47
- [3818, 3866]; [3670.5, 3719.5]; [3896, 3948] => -1.6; 1.85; 5.12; 3.97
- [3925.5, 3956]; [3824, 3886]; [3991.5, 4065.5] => -3.6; 4.13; 5.1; 4.61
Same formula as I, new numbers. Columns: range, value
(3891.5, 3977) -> 4.41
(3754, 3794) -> 3.32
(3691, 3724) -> 1.84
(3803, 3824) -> 4.6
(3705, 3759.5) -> 2.27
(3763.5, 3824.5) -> 3.54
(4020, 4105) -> 4.49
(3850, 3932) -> 4.59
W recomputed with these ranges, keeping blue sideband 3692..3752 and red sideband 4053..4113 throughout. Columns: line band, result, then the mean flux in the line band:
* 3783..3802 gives -0.247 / 3.05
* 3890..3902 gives -0.096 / 3.27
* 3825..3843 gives -0.006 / 2.67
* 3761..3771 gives -0.187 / 2.73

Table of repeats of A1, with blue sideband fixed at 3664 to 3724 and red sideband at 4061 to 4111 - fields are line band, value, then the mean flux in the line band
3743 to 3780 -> -0.245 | 2.72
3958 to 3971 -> 0.147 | 2.78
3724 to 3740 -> -0.126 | 2.27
